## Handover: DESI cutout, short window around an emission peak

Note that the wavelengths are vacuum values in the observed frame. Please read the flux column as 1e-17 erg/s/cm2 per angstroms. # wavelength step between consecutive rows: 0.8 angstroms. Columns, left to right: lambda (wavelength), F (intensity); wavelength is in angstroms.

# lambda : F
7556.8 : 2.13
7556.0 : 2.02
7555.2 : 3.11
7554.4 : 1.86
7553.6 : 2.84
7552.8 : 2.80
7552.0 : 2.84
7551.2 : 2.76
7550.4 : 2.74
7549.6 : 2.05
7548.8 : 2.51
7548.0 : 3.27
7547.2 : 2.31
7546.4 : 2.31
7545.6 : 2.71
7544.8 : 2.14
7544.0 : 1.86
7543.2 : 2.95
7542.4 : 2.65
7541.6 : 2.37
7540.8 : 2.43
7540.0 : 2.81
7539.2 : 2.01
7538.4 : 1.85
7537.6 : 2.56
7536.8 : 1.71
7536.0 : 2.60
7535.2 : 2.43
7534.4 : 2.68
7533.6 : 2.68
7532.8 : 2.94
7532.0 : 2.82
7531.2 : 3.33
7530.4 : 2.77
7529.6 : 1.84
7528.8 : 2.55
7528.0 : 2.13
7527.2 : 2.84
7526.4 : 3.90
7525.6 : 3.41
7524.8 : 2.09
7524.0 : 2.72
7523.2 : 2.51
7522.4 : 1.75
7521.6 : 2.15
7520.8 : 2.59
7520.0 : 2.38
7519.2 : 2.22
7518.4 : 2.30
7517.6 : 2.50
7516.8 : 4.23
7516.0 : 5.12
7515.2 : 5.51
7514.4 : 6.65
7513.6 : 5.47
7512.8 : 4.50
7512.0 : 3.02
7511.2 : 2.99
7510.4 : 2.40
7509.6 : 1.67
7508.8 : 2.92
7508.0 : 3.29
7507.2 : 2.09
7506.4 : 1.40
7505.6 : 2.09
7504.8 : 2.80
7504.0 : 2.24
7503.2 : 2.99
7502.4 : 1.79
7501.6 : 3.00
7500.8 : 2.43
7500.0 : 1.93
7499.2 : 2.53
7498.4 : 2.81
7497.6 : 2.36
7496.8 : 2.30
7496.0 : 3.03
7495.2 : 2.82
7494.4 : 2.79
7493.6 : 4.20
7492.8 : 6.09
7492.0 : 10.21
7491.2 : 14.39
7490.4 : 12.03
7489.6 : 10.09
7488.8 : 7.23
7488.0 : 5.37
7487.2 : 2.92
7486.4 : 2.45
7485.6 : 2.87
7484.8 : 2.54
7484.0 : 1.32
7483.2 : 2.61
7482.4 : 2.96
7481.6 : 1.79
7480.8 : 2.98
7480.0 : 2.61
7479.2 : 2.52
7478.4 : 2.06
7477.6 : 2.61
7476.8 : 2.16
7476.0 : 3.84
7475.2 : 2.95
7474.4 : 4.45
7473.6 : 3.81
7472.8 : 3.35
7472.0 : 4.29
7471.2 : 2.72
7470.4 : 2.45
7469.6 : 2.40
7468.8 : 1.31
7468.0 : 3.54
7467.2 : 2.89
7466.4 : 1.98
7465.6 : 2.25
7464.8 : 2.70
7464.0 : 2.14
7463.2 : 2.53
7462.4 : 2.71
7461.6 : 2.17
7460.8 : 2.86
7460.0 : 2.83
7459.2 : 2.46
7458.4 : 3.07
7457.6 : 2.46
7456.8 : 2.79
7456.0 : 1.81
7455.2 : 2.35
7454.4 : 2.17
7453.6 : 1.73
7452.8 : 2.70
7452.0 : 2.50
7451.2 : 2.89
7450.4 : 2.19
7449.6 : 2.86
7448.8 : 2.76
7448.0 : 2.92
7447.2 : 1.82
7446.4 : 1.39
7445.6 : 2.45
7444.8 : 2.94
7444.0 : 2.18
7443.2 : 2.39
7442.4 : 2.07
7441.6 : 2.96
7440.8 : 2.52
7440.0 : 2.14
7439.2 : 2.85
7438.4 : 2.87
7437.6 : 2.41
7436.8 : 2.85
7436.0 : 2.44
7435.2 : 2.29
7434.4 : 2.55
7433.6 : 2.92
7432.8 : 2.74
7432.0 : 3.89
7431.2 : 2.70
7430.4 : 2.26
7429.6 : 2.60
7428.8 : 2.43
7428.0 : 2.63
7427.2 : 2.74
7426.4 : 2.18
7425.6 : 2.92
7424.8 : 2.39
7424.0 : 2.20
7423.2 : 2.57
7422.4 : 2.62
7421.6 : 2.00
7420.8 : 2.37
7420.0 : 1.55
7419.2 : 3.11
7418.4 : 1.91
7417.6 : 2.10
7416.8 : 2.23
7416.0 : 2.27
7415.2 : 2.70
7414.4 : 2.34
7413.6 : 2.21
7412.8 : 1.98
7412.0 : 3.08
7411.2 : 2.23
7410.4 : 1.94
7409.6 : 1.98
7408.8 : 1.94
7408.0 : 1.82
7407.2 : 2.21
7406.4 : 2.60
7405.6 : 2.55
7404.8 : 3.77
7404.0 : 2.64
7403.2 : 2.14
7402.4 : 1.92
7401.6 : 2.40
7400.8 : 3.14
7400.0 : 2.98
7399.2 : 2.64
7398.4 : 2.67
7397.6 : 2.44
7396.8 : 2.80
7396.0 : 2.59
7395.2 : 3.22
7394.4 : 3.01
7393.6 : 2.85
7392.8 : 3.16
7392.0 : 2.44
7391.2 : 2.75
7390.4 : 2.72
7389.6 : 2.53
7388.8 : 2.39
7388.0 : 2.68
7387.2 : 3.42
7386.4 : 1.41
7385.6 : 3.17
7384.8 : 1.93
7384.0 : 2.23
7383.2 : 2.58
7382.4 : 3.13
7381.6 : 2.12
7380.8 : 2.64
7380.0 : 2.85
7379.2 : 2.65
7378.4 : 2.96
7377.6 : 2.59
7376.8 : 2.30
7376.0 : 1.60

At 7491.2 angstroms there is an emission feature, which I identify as H-alpha 6563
